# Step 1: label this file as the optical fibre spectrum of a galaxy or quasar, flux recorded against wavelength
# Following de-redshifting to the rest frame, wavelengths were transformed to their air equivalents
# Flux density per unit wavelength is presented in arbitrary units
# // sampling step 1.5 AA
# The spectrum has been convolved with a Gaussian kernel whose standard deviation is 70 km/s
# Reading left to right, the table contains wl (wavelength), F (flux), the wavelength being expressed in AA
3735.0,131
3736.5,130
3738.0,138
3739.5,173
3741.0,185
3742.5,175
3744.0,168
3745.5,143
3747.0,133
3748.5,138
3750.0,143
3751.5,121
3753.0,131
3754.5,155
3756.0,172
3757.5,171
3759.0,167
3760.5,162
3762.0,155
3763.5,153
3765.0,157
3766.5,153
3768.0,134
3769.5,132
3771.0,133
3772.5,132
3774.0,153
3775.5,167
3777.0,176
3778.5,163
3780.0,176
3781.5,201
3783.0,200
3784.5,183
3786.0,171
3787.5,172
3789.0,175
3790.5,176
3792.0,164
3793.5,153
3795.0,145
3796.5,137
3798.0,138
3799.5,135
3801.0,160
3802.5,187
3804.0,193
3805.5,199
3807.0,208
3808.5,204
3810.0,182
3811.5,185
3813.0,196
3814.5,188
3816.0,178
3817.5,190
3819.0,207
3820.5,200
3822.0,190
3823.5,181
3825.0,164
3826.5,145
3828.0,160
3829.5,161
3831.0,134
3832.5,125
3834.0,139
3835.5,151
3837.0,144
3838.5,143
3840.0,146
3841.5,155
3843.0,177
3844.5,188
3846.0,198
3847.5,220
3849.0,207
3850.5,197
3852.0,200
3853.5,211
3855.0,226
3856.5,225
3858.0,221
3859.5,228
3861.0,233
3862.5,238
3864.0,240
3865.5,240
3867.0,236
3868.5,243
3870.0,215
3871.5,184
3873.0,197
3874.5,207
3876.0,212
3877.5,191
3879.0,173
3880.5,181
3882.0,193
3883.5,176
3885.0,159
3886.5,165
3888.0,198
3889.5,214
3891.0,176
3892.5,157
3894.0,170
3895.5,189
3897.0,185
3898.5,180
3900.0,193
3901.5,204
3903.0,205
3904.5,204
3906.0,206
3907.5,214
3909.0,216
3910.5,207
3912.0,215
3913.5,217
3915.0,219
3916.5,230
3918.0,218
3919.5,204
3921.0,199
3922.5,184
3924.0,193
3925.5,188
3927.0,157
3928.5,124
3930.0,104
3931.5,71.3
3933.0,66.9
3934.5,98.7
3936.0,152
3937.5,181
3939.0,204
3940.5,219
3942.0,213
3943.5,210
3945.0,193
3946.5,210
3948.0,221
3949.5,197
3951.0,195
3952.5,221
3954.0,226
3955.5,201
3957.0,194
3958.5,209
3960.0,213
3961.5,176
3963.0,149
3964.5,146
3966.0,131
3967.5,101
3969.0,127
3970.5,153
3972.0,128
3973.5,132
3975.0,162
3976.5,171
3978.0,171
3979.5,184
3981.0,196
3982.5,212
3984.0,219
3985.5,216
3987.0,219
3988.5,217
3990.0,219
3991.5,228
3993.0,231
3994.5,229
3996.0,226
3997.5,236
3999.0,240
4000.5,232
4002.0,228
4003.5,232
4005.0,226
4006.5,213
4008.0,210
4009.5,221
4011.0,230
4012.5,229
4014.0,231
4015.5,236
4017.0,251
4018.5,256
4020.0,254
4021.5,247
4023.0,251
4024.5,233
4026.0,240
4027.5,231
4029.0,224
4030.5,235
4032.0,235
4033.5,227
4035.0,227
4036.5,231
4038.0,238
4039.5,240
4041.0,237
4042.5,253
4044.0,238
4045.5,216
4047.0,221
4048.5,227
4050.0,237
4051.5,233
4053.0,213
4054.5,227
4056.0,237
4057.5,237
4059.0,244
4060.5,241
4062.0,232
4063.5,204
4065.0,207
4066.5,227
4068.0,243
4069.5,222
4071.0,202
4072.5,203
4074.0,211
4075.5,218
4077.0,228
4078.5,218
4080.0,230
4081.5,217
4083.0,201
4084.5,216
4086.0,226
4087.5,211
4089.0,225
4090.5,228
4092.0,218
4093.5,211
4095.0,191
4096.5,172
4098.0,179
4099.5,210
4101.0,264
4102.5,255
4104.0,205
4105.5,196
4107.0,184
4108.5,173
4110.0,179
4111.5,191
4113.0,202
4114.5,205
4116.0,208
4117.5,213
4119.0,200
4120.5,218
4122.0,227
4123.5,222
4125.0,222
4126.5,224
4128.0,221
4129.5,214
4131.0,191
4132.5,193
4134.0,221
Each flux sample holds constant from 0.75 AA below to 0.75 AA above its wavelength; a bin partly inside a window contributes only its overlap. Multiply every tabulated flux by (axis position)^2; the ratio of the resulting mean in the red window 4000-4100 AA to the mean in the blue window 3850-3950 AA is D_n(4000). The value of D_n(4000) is 1.26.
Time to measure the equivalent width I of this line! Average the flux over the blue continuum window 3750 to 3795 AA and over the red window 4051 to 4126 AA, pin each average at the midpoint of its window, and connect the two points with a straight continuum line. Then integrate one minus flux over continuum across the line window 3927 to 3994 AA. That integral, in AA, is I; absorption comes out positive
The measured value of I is 5.4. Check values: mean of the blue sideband 160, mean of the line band 178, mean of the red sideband 215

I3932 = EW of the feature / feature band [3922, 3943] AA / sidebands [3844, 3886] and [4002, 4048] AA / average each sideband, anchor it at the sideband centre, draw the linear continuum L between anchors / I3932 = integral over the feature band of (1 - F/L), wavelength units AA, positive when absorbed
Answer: 6.2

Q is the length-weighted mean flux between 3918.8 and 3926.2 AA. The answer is 194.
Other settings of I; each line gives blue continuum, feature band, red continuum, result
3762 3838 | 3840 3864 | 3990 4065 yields -3.3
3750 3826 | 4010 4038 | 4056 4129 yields -4.5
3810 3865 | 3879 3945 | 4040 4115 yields 4.3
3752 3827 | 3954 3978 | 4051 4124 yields 4.2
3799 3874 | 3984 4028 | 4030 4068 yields -1.7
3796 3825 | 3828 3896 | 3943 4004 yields -1.6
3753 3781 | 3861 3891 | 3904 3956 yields -4.4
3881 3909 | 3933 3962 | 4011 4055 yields 1.9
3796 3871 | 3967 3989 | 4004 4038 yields 4.8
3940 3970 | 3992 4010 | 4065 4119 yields -3.0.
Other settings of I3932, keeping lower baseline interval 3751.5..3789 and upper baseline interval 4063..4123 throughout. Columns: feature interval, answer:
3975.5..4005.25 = -3.2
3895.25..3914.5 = -2.3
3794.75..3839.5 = -0.3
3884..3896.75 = 0.1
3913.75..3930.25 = -0.3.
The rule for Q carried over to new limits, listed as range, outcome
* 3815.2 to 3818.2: 184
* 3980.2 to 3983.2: 204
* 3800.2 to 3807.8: 189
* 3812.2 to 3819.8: 192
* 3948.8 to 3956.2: 208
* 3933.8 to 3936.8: 127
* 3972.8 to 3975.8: 148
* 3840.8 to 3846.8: 180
